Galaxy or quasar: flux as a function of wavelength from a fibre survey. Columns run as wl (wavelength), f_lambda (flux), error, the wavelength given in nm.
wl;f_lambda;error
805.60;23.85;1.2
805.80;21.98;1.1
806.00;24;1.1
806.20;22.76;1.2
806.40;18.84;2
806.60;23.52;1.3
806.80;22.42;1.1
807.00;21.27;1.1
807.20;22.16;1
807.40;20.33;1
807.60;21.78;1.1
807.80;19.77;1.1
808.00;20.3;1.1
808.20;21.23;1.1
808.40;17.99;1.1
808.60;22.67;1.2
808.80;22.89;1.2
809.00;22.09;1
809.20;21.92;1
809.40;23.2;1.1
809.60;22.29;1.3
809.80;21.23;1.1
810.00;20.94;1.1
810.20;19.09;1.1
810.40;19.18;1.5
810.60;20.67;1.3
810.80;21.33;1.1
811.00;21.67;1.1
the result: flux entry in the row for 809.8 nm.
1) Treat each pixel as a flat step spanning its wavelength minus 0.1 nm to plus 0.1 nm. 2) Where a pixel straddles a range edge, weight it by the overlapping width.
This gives 21.23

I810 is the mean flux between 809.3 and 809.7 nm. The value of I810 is 22.7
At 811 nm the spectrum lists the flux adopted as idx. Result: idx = 21.67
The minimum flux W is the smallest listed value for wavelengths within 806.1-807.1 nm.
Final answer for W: 18.84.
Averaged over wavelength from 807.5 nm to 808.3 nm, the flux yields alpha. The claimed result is 20.8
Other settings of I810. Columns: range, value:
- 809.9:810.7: 20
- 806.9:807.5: 21.3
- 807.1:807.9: 21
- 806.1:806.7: 21.7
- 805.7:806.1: 23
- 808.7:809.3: 22.3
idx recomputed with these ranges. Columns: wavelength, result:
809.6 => 22.29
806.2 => 22.76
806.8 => 22.42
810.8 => 21.33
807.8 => 19.77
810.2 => 19.09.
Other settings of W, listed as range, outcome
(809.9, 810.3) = 19.09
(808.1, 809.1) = 17.99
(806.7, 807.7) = 20.33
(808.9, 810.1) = 20.94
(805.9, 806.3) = 22.76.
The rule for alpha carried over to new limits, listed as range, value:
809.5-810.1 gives 21.5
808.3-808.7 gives 20.3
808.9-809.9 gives 22.1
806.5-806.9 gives 23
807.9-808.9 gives 21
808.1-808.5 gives 19.6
